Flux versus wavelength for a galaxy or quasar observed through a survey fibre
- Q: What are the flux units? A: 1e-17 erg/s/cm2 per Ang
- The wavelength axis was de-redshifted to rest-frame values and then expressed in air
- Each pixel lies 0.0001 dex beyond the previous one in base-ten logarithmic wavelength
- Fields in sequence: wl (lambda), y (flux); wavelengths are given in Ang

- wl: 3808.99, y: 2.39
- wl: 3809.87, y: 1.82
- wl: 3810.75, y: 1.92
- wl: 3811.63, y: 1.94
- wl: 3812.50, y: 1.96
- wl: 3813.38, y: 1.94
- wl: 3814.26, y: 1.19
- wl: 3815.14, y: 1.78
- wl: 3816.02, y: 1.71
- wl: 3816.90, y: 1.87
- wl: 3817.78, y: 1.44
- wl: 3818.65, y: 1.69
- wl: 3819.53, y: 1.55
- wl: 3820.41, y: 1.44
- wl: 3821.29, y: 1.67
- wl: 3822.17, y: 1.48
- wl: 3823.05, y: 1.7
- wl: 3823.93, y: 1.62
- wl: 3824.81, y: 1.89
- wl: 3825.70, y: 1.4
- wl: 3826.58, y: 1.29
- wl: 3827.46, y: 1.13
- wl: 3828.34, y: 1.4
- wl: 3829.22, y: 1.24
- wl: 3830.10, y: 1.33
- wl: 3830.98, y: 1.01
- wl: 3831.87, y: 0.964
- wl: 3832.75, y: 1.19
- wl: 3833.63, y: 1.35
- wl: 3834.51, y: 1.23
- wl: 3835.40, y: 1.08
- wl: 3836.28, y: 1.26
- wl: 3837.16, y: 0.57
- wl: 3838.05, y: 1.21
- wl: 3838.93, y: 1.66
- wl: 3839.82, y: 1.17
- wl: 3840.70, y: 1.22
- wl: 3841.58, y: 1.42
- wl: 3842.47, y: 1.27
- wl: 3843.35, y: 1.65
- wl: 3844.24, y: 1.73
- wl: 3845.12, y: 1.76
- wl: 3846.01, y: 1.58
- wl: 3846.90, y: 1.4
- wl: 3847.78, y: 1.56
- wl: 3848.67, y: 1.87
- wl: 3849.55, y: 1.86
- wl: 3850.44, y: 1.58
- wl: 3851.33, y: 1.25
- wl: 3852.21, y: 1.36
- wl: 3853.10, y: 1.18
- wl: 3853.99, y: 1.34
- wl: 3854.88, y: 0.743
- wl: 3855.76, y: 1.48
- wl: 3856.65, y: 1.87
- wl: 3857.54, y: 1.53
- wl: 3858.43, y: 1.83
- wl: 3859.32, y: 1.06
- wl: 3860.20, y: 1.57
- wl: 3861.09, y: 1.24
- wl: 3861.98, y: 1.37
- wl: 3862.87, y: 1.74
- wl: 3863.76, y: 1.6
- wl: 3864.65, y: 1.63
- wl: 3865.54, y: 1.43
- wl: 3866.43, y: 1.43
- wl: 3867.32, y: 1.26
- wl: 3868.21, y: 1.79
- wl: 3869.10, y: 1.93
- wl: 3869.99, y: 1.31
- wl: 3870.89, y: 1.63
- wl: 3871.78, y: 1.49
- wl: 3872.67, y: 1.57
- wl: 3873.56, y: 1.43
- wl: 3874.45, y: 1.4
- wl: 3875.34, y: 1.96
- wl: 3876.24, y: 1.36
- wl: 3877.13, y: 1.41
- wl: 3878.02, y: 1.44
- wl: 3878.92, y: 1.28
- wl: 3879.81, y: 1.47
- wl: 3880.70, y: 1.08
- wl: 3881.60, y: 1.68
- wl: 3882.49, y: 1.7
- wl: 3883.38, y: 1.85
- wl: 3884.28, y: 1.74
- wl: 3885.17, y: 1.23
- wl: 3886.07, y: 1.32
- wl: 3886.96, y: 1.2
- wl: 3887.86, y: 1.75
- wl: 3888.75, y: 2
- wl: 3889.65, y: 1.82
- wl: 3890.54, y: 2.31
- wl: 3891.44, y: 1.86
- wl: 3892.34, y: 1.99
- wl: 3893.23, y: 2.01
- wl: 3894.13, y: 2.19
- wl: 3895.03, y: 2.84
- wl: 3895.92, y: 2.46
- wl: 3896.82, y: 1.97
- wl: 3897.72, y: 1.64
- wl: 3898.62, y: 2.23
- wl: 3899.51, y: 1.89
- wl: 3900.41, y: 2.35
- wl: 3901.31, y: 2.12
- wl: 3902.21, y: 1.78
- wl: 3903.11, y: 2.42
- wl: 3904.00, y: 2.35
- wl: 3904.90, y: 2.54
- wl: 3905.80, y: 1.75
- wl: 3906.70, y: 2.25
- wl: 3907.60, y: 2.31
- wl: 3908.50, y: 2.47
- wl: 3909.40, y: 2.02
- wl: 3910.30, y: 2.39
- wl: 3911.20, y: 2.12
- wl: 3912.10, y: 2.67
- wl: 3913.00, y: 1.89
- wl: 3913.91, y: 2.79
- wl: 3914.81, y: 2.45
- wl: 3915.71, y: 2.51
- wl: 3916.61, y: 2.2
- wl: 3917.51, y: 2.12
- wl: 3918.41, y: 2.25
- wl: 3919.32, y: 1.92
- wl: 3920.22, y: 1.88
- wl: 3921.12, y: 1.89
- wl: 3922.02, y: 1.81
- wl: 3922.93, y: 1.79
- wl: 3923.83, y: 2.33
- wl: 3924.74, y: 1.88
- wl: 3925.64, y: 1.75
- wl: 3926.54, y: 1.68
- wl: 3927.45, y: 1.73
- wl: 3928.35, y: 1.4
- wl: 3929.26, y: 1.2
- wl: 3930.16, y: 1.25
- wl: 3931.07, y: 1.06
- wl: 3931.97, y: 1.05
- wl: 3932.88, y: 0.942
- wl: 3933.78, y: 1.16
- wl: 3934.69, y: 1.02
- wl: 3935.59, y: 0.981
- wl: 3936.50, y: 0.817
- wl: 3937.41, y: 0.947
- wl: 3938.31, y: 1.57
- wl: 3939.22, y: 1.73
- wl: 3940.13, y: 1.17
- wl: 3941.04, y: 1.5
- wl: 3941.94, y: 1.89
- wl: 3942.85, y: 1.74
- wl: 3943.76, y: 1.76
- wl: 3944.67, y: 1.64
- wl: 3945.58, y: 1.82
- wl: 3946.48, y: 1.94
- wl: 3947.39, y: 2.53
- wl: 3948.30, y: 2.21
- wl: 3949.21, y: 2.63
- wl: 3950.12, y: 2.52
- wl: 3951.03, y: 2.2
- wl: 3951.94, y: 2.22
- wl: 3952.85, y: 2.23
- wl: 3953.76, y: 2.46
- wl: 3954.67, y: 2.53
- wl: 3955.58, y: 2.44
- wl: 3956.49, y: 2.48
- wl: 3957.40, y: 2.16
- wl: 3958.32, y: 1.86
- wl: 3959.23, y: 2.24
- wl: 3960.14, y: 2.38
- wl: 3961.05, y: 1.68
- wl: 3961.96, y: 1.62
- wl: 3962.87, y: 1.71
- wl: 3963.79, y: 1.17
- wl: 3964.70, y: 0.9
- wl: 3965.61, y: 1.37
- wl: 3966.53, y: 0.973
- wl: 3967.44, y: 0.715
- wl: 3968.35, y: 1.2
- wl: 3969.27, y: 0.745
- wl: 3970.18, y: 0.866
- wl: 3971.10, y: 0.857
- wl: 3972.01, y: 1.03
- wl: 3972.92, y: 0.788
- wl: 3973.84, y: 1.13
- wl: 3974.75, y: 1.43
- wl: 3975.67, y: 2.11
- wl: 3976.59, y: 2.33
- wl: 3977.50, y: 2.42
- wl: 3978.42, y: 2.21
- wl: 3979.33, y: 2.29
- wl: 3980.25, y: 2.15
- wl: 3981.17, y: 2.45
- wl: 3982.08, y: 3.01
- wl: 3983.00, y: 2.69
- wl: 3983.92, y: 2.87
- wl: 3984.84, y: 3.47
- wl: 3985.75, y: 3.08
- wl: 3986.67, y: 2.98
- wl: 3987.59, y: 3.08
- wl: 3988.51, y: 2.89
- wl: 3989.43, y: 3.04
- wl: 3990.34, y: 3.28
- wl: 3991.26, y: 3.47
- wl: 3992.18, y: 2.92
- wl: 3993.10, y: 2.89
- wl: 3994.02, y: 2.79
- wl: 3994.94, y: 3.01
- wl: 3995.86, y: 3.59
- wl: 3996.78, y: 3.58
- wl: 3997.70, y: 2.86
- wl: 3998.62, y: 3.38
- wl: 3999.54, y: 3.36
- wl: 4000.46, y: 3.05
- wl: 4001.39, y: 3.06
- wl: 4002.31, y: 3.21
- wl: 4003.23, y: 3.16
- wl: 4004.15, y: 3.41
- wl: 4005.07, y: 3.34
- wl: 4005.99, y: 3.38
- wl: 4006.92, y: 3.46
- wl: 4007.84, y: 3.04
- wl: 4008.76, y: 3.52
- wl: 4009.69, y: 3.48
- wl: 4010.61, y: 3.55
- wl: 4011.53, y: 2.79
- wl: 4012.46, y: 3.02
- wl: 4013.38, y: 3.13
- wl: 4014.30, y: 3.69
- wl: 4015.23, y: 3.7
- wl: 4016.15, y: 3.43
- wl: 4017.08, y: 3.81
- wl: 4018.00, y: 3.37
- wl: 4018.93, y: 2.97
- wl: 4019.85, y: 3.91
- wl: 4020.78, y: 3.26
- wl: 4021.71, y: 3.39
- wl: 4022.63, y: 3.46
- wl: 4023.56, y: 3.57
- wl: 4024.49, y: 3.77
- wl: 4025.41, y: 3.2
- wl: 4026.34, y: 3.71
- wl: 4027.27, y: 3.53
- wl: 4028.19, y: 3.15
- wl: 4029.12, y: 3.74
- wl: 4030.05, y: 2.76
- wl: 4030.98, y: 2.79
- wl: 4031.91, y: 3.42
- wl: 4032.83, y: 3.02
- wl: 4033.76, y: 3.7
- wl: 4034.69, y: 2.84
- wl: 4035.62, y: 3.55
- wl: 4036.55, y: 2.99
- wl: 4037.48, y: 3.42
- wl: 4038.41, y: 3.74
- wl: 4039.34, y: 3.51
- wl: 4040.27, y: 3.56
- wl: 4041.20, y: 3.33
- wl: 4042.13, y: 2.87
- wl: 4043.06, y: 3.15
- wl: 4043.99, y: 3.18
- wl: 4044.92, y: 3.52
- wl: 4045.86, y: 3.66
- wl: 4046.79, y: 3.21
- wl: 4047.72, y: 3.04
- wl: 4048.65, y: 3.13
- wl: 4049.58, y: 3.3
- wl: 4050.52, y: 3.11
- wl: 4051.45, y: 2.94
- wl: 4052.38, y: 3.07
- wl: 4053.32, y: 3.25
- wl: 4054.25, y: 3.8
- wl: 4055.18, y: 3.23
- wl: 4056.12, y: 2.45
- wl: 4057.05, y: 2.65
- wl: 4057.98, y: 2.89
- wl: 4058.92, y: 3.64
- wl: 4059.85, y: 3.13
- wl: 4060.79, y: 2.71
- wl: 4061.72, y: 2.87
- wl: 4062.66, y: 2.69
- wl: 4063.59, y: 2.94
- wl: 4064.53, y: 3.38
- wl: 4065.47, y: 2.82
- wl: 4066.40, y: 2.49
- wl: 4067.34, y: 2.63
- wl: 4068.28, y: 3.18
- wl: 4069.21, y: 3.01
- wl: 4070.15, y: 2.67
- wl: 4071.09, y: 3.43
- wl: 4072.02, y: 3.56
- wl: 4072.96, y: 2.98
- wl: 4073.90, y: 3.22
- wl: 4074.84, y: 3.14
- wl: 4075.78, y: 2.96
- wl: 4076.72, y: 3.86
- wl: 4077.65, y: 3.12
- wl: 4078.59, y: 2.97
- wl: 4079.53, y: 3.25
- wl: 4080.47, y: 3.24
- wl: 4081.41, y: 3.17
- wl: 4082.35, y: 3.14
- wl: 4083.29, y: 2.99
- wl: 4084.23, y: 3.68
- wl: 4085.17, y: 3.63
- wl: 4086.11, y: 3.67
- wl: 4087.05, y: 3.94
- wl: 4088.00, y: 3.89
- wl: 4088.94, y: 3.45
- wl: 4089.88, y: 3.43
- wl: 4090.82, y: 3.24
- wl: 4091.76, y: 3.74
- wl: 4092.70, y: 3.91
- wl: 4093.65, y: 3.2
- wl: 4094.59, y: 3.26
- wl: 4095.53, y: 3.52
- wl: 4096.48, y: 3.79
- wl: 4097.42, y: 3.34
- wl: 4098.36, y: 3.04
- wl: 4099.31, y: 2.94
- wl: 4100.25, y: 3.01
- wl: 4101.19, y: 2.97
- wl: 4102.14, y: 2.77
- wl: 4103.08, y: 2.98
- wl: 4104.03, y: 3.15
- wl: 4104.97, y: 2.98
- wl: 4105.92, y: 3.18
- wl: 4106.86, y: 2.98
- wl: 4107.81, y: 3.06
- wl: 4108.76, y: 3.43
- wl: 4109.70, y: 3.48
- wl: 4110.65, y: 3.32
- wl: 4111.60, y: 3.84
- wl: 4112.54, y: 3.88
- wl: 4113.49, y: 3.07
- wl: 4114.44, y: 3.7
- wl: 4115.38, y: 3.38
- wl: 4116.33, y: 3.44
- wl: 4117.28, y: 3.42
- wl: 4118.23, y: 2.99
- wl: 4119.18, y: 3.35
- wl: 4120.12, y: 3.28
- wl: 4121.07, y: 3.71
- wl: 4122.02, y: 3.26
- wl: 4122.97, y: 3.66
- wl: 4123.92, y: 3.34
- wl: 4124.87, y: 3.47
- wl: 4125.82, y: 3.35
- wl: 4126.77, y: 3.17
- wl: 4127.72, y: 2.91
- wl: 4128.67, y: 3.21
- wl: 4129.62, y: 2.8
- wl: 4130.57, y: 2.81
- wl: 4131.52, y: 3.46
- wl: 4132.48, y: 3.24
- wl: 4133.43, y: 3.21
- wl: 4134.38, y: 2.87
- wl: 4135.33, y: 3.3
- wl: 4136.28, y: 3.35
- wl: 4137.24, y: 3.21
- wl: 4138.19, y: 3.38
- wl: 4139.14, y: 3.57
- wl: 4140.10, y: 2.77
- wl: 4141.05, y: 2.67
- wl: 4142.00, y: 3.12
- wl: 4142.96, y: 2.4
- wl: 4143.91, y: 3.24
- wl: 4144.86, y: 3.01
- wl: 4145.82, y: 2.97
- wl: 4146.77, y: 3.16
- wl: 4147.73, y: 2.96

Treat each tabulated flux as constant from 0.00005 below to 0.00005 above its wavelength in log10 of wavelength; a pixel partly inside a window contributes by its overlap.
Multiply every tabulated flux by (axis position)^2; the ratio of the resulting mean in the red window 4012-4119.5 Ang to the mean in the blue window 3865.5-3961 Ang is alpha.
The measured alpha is 1.90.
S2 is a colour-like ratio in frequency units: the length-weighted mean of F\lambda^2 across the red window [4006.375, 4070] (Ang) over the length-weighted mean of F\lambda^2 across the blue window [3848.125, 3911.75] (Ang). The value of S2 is 2.01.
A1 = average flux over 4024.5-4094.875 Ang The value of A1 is 3.24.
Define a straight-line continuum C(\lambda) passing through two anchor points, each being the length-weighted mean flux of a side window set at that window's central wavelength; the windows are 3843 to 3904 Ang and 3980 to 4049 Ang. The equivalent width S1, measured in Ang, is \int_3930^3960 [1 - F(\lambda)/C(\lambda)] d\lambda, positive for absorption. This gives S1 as 8.4 Ang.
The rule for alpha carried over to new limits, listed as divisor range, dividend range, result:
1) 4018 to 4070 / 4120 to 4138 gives 1.06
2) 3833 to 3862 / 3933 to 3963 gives 1.40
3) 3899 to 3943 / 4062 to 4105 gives 1.91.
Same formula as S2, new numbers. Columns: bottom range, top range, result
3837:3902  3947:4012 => 1.61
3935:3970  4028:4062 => 1.92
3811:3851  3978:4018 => 2.32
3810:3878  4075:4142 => 2.54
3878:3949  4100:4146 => 1.94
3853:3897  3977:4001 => 1.93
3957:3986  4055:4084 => 1.78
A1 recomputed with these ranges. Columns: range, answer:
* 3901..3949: 1.84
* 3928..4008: 2.15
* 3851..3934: 1.76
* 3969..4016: 2.78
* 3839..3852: 1.52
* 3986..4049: 3.29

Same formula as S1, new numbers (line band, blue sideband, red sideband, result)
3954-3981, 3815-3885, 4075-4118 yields 7.91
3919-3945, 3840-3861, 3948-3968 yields 4.62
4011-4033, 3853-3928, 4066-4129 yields -4.85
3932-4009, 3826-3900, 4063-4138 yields 4.39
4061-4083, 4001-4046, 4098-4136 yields 1.48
